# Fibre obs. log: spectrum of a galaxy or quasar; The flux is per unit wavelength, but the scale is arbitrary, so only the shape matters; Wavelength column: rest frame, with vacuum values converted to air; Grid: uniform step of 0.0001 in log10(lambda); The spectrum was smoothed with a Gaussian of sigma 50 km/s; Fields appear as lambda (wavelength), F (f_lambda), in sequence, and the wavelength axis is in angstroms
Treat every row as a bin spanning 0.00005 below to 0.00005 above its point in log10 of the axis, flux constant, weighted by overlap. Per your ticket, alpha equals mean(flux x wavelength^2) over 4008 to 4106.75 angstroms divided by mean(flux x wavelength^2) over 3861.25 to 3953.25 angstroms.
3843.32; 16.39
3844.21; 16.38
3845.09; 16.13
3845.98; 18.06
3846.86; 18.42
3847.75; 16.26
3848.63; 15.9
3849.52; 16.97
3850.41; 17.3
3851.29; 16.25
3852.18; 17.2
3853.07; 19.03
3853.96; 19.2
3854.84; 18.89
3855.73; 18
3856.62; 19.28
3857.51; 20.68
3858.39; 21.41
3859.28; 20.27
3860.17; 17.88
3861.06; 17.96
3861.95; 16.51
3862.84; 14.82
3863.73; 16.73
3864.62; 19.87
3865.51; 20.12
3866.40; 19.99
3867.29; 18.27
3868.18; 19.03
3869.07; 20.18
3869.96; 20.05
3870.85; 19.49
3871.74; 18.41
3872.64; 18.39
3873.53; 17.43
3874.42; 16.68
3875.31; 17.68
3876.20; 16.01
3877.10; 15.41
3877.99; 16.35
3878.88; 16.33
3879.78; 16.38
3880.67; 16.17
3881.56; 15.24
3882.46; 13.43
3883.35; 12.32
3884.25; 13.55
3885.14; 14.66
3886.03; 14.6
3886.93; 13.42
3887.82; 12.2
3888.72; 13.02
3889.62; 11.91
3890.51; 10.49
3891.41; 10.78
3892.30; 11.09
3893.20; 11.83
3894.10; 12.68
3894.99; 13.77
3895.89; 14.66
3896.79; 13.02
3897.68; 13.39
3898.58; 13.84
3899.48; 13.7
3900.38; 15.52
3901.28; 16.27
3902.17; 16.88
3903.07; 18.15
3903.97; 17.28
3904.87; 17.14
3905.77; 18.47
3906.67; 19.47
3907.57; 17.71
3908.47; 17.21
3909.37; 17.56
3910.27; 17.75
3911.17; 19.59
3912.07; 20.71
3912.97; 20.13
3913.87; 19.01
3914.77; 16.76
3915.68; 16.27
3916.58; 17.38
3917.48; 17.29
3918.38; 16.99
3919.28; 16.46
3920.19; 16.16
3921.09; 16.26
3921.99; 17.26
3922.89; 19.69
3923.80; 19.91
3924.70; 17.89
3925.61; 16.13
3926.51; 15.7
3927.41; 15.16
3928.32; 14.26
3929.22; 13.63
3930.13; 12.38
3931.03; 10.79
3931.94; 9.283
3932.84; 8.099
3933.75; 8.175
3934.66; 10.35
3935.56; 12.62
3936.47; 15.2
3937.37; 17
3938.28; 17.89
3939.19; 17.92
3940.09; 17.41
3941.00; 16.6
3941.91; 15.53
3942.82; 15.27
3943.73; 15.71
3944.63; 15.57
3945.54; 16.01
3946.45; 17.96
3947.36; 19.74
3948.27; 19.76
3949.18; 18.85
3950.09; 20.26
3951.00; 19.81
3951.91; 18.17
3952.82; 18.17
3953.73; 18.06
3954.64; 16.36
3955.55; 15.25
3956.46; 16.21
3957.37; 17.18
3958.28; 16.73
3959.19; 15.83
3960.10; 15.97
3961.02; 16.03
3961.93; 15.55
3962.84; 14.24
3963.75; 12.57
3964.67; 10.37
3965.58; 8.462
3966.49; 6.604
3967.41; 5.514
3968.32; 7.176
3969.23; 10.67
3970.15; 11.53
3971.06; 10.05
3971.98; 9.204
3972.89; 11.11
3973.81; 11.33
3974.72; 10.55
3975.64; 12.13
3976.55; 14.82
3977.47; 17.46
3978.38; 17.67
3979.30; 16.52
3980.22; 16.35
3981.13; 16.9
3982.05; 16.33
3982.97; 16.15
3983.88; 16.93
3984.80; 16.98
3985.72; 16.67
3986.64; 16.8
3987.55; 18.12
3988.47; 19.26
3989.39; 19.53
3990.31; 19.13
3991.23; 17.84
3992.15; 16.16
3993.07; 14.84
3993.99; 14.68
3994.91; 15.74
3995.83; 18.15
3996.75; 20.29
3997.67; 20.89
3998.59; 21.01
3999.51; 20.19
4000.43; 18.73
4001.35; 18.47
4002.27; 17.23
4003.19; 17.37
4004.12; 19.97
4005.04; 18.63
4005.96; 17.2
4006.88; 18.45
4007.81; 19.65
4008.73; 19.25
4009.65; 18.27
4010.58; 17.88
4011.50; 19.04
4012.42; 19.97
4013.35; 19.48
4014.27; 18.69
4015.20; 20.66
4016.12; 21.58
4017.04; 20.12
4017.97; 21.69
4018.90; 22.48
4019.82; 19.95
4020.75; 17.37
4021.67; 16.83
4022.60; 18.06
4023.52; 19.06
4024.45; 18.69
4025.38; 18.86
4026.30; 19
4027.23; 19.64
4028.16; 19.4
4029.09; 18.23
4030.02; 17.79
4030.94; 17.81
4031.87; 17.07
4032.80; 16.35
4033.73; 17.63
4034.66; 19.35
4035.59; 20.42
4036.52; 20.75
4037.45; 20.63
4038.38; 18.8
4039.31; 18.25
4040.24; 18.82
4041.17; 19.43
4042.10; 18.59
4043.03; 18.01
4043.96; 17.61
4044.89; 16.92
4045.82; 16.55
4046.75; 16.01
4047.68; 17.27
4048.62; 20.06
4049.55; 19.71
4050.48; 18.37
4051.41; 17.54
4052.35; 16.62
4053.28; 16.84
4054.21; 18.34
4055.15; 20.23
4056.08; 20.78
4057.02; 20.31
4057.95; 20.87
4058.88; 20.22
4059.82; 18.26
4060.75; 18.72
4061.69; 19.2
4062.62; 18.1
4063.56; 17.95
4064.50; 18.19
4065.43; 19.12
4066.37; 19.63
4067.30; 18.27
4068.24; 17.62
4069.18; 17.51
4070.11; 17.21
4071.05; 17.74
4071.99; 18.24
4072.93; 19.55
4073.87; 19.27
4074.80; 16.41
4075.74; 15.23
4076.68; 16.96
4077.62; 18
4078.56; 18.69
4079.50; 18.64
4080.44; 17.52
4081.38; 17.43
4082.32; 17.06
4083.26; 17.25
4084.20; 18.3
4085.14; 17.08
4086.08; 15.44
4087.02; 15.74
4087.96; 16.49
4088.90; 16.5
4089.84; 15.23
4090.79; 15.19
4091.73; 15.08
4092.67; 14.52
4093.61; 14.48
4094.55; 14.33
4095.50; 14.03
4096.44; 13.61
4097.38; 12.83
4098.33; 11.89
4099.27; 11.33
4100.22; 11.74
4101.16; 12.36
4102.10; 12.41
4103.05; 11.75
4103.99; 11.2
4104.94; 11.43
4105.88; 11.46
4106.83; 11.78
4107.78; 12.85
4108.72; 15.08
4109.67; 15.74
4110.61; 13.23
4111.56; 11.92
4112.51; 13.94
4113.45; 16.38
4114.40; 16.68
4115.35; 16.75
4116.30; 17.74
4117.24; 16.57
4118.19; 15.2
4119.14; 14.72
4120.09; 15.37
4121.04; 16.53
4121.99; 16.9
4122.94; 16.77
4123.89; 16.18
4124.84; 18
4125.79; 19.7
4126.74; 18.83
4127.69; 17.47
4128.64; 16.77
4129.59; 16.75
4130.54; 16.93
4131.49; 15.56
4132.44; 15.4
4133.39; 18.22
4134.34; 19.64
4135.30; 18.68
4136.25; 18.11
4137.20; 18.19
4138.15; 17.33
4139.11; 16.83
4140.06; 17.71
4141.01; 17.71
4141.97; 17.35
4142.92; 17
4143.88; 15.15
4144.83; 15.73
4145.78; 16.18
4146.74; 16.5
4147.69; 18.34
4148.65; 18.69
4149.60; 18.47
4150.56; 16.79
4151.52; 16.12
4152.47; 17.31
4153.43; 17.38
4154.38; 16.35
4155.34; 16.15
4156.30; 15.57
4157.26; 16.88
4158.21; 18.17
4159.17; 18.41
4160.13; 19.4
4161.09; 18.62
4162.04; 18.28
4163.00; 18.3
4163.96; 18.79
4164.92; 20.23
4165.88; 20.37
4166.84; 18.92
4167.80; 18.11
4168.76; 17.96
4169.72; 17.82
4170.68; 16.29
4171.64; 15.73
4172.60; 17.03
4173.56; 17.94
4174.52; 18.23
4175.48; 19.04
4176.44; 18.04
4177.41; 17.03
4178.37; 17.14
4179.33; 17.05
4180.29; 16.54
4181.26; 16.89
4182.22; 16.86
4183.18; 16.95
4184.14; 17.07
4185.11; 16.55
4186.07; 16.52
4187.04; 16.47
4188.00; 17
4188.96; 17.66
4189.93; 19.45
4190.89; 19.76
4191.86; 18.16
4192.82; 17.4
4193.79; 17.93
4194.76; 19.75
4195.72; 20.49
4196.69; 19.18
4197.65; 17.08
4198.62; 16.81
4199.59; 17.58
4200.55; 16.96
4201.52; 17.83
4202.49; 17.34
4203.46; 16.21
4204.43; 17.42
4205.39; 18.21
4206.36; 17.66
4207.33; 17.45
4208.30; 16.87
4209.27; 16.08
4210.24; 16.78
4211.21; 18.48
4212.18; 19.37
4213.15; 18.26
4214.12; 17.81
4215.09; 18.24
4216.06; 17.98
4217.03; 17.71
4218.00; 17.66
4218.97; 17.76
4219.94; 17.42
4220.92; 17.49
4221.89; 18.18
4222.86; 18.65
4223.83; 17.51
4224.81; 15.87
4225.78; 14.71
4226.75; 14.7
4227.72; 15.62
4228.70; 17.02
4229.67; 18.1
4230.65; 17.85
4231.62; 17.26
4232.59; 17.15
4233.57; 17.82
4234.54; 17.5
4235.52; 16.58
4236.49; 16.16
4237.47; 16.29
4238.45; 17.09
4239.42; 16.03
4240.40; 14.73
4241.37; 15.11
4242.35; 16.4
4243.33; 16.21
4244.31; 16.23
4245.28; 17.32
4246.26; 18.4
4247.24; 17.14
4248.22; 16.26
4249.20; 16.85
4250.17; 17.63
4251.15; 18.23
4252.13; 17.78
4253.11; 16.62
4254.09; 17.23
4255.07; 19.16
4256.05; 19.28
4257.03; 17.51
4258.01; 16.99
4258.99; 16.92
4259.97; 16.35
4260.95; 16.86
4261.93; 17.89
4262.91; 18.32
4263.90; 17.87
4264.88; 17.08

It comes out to 1.17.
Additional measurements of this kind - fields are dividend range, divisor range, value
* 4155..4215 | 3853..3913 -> 1.25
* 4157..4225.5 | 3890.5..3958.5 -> 1.26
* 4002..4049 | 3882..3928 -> 1.27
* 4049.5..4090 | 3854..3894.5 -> 1.21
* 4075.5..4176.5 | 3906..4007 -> 1.12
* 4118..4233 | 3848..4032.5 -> 1.19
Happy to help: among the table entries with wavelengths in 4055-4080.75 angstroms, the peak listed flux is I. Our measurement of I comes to 20.87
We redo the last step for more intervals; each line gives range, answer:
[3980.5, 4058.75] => 22.48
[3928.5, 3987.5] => 20.26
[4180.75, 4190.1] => 19.45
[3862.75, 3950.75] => 20.71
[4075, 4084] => 18.69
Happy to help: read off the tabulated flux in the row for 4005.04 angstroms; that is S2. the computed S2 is 18.63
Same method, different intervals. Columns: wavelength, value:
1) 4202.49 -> 17.34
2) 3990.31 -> 19.13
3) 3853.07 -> 19.03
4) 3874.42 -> 16.68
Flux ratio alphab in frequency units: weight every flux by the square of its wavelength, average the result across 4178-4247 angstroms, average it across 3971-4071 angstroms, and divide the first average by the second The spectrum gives 1.05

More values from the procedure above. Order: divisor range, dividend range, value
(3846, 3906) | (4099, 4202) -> 1.18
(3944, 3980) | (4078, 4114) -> 1.07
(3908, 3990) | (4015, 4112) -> 1.18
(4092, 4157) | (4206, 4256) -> 1.15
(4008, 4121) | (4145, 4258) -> 1.09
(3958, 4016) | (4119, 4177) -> 1.18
